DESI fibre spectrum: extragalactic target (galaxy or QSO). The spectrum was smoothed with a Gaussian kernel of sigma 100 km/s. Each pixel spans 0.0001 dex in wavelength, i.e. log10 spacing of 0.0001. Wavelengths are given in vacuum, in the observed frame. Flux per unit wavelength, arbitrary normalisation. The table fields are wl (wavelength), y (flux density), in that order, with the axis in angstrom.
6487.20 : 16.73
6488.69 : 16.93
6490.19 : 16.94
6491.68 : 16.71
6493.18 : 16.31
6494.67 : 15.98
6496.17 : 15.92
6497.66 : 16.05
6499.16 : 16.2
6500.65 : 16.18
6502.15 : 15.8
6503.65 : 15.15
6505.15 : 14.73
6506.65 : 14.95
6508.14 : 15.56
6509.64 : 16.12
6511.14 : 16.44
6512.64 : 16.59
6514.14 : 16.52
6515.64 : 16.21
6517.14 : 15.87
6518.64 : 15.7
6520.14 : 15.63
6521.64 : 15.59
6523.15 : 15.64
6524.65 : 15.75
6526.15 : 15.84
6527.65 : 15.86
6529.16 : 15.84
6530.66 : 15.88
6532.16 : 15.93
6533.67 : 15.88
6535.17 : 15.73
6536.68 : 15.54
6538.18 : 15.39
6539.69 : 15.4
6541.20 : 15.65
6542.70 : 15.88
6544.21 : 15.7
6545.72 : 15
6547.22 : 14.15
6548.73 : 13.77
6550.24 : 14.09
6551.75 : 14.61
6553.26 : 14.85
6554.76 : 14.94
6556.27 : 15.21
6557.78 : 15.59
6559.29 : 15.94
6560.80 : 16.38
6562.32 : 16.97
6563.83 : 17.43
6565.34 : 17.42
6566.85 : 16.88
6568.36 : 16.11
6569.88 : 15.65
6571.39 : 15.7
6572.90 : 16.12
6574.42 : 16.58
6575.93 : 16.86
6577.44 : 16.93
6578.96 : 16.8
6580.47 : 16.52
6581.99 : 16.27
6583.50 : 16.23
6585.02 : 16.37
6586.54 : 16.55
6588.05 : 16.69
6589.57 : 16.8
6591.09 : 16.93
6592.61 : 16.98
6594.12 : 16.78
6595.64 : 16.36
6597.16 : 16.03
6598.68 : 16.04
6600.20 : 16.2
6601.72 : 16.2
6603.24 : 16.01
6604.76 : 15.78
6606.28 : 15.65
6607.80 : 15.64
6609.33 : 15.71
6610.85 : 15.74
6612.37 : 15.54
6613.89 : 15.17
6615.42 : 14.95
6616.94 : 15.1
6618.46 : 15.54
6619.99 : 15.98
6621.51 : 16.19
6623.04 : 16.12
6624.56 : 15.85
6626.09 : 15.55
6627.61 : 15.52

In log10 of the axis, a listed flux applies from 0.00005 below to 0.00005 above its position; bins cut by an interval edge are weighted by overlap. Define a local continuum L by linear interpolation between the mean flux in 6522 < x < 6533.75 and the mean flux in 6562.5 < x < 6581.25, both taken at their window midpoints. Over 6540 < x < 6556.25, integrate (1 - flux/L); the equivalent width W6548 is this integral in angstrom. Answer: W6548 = 1.3 angstrom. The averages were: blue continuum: 15.8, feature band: 14.9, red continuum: 16.6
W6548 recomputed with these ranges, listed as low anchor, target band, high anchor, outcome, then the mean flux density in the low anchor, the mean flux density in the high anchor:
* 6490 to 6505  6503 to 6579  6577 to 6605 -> 2.14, 16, 16.5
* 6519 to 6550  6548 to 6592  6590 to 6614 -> -0.88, 15.5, 16.1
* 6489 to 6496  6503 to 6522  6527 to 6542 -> 0.37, 16.5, 15.7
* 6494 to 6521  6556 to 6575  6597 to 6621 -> -0.67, 15.9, 15.7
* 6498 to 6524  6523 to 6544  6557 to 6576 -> 0.43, 15.8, 16.4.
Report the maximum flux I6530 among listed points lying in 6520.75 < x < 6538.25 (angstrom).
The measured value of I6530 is 15.93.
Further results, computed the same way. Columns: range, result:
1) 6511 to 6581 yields 17.43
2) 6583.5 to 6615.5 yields 16.98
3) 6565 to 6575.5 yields 17.42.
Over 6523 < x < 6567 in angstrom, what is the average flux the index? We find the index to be 15.6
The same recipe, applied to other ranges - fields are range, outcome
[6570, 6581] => 16.5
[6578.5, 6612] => 16.3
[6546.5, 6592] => 16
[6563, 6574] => 16.5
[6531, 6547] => 15.6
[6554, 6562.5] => 15.8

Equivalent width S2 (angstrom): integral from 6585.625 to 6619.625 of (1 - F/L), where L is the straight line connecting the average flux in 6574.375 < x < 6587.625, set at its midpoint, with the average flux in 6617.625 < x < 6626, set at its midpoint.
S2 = 0.42 angstrom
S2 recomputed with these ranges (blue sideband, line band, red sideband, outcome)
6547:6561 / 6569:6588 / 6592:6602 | -0.8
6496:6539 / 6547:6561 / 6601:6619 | 0.7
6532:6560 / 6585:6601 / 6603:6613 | -1.0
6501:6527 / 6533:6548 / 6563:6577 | 0.7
